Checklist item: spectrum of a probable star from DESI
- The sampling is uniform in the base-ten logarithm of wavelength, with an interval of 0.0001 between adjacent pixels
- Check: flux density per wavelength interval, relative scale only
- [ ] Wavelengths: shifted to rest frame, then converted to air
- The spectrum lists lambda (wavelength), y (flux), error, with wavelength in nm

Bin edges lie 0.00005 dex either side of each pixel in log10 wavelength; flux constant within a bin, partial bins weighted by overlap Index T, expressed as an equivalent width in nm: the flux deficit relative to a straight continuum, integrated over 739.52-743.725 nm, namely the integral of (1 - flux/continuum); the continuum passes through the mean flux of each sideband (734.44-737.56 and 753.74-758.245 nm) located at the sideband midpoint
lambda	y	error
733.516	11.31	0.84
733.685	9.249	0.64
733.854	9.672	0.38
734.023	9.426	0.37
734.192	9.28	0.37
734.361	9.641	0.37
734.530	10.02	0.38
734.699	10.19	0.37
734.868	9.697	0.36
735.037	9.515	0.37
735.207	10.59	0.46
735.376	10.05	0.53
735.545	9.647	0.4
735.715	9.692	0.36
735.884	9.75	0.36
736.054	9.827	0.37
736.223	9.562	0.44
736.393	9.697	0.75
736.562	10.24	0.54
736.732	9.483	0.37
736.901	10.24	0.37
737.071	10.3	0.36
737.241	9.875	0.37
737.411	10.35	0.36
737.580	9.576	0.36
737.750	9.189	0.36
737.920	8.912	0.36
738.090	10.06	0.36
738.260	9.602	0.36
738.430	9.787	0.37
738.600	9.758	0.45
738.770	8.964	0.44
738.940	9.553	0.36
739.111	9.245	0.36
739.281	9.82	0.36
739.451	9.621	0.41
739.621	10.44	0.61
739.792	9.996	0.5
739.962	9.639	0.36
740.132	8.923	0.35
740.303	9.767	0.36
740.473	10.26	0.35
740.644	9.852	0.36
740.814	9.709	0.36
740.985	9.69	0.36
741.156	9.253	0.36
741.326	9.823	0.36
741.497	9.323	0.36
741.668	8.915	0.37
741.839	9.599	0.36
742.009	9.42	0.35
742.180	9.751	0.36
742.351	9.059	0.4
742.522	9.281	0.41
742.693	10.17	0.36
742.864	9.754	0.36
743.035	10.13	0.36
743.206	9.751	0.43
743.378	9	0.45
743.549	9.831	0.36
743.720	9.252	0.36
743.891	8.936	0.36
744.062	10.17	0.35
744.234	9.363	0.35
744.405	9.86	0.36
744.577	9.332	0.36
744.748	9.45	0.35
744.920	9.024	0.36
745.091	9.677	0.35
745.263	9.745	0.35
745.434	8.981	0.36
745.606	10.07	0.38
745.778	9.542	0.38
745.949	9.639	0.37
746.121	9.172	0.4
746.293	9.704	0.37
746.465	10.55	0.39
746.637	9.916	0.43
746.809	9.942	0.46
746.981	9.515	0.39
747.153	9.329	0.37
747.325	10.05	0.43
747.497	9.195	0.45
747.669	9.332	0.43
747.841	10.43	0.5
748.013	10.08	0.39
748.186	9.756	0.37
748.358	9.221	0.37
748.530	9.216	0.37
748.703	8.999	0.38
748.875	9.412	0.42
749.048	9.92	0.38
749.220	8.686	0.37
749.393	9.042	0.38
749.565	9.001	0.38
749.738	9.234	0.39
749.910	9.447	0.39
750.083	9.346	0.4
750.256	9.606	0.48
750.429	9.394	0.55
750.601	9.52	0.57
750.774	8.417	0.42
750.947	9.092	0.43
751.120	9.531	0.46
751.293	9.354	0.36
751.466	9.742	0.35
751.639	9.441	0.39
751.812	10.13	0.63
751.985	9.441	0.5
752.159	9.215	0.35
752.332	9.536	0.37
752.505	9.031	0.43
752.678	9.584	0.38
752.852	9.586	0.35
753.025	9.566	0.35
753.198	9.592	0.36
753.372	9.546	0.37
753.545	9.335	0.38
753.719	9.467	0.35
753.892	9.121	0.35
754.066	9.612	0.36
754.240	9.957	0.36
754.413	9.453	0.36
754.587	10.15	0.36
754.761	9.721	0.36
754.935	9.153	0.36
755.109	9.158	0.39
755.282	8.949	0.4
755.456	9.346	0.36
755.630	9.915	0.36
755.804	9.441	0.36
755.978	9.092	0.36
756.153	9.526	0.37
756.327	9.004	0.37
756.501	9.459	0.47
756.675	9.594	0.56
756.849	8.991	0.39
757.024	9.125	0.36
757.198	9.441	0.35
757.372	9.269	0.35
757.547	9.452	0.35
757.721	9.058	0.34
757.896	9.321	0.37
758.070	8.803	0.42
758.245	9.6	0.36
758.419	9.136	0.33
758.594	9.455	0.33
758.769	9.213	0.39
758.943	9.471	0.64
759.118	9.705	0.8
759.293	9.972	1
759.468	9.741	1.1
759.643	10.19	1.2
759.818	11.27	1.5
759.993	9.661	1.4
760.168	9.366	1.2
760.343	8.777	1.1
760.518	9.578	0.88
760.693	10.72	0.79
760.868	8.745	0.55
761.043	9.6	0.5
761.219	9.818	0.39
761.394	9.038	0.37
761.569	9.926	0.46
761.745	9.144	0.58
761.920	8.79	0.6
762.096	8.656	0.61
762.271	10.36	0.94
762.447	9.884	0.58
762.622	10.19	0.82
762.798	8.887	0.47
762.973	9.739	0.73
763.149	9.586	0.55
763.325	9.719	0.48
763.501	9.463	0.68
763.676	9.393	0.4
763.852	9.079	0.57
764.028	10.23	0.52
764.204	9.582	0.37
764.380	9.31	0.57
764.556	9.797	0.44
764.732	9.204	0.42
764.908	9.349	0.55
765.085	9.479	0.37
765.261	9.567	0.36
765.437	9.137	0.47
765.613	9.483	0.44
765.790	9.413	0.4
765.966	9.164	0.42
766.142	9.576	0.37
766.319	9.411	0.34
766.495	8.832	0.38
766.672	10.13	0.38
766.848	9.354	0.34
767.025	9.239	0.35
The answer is 0.059 nm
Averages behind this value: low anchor 9.92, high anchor 9.37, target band 9.63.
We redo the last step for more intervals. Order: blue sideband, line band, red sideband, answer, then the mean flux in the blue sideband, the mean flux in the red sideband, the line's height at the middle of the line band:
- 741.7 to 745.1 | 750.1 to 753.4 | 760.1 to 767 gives 0.02 nm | 9.53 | 9.47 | 9.51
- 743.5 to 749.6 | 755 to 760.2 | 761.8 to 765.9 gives 0.03 nm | 9.54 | 9.49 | 9.51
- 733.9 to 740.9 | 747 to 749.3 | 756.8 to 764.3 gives 0.03 nm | 9.75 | 9.52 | 9.64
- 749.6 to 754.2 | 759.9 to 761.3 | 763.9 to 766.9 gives -0.01 nm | 9.42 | 9.47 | 9.45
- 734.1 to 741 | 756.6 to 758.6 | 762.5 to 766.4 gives 0.06 nm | 9.76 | 9.49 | 9.56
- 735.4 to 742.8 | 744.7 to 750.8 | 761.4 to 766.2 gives 0.07 nm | 9.67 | 9.48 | 9.6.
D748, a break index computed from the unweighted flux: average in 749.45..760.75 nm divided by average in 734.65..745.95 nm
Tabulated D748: 1.0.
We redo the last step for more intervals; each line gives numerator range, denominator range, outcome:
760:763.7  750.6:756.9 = 1.01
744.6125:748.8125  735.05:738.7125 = 0.98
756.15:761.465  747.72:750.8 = 1.01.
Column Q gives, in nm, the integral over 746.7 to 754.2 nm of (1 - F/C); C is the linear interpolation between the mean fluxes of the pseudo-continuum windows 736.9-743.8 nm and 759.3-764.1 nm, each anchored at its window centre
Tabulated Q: 0.14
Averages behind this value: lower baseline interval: 9.64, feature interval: 9.45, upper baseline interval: 9.62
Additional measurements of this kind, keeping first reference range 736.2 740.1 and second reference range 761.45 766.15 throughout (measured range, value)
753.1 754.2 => 0.01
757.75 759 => 0.03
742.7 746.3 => 0.04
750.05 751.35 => 0.04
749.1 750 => 0.05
